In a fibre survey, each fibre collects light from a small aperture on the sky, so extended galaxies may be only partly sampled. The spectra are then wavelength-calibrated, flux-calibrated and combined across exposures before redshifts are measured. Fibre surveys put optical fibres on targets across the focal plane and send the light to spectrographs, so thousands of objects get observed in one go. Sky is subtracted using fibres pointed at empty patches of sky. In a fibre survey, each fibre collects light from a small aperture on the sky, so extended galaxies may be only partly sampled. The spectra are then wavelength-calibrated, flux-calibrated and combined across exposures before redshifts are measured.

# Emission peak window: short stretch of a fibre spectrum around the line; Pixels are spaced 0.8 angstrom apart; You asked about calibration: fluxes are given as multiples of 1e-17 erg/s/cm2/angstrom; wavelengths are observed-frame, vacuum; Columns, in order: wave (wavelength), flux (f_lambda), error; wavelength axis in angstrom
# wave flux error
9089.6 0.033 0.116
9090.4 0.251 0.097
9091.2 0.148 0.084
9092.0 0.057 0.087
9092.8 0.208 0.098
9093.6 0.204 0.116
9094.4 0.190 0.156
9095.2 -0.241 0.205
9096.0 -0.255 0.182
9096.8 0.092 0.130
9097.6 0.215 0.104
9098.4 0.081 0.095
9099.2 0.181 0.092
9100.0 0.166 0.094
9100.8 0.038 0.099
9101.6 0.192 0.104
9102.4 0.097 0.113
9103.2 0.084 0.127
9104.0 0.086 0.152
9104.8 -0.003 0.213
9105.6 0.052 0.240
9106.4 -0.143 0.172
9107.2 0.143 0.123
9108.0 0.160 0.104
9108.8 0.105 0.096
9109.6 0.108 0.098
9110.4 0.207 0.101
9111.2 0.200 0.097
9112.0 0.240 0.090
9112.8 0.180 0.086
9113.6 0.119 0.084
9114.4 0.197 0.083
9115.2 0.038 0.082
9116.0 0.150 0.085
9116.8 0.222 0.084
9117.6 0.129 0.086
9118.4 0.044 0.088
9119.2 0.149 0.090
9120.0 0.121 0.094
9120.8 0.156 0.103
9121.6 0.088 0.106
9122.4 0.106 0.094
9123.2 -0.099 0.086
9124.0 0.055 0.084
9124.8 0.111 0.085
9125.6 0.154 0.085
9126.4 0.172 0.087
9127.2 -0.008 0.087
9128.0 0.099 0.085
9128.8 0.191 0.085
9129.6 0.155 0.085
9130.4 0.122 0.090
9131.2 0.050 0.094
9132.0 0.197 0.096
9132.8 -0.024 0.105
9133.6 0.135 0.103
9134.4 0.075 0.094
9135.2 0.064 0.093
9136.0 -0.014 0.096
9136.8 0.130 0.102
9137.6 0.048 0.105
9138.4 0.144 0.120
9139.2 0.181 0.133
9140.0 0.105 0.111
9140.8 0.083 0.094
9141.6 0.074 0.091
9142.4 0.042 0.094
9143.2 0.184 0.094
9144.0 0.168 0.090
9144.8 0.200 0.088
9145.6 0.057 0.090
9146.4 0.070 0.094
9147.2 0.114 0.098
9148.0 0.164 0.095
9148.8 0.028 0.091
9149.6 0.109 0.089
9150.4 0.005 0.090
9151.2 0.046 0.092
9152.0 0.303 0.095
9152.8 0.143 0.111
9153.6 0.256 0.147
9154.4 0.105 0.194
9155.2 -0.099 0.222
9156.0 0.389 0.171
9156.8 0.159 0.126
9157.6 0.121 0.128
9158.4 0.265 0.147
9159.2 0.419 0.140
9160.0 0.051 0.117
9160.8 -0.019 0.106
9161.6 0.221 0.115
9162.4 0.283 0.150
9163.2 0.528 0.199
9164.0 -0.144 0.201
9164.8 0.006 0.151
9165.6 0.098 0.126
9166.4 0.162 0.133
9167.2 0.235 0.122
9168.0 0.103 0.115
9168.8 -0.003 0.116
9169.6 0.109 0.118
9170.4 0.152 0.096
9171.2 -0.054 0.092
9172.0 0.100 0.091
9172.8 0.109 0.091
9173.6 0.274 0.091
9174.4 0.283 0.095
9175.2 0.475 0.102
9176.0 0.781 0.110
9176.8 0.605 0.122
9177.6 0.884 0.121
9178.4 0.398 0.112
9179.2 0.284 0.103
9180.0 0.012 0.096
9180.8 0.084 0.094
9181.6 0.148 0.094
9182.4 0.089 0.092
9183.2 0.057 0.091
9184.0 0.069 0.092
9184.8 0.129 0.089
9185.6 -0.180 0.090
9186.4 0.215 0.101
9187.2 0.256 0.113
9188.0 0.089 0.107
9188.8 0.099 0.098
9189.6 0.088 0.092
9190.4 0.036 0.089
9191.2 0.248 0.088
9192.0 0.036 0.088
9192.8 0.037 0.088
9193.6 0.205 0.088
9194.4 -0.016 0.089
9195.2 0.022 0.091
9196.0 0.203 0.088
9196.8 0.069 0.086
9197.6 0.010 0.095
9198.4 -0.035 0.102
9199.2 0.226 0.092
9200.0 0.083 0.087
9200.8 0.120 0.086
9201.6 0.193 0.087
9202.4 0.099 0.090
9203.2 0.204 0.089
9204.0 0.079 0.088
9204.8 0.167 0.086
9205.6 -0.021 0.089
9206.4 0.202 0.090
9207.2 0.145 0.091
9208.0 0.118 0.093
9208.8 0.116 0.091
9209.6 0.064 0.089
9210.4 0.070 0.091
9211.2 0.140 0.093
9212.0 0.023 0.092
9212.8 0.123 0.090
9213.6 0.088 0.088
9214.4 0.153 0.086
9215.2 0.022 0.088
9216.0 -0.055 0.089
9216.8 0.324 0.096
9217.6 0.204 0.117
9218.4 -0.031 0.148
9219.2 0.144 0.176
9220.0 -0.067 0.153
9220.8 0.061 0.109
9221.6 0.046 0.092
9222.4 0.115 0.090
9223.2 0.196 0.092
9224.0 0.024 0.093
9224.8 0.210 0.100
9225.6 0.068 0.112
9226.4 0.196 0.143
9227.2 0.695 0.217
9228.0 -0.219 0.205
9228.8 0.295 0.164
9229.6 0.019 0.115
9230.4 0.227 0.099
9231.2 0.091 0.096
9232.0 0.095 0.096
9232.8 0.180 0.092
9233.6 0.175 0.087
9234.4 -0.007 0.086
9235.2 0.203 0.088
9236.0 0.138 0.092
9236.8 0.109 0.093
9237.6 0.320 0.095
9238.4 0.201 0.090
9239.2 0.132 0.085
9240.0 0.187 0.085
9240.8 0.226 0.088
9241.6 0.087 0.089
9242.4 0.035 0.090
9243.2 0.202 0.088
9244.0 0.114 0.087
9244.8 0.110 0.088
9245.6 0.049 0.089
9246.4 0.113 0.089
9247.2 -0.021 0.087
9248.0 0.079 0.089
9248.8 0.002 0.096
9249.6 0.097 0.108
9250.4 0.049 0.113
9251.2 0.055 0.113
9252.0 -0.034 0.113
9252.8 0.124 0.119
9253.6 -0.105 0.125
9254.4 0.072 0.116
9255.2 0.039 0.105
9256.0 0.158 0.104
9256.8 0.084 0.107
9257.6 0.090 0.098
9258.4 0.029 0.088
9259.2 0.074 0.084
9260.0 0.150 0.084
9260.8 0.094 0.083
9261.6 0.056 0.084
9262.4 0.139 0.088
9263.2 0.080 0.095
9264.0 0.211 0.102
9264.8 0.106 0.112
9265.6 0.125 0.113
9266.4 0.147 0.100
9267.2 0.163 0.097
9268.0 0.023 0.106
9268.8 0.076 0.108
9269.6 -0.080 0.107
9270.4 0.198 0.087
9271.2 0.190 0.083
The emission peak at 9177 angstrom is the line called Hbeta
